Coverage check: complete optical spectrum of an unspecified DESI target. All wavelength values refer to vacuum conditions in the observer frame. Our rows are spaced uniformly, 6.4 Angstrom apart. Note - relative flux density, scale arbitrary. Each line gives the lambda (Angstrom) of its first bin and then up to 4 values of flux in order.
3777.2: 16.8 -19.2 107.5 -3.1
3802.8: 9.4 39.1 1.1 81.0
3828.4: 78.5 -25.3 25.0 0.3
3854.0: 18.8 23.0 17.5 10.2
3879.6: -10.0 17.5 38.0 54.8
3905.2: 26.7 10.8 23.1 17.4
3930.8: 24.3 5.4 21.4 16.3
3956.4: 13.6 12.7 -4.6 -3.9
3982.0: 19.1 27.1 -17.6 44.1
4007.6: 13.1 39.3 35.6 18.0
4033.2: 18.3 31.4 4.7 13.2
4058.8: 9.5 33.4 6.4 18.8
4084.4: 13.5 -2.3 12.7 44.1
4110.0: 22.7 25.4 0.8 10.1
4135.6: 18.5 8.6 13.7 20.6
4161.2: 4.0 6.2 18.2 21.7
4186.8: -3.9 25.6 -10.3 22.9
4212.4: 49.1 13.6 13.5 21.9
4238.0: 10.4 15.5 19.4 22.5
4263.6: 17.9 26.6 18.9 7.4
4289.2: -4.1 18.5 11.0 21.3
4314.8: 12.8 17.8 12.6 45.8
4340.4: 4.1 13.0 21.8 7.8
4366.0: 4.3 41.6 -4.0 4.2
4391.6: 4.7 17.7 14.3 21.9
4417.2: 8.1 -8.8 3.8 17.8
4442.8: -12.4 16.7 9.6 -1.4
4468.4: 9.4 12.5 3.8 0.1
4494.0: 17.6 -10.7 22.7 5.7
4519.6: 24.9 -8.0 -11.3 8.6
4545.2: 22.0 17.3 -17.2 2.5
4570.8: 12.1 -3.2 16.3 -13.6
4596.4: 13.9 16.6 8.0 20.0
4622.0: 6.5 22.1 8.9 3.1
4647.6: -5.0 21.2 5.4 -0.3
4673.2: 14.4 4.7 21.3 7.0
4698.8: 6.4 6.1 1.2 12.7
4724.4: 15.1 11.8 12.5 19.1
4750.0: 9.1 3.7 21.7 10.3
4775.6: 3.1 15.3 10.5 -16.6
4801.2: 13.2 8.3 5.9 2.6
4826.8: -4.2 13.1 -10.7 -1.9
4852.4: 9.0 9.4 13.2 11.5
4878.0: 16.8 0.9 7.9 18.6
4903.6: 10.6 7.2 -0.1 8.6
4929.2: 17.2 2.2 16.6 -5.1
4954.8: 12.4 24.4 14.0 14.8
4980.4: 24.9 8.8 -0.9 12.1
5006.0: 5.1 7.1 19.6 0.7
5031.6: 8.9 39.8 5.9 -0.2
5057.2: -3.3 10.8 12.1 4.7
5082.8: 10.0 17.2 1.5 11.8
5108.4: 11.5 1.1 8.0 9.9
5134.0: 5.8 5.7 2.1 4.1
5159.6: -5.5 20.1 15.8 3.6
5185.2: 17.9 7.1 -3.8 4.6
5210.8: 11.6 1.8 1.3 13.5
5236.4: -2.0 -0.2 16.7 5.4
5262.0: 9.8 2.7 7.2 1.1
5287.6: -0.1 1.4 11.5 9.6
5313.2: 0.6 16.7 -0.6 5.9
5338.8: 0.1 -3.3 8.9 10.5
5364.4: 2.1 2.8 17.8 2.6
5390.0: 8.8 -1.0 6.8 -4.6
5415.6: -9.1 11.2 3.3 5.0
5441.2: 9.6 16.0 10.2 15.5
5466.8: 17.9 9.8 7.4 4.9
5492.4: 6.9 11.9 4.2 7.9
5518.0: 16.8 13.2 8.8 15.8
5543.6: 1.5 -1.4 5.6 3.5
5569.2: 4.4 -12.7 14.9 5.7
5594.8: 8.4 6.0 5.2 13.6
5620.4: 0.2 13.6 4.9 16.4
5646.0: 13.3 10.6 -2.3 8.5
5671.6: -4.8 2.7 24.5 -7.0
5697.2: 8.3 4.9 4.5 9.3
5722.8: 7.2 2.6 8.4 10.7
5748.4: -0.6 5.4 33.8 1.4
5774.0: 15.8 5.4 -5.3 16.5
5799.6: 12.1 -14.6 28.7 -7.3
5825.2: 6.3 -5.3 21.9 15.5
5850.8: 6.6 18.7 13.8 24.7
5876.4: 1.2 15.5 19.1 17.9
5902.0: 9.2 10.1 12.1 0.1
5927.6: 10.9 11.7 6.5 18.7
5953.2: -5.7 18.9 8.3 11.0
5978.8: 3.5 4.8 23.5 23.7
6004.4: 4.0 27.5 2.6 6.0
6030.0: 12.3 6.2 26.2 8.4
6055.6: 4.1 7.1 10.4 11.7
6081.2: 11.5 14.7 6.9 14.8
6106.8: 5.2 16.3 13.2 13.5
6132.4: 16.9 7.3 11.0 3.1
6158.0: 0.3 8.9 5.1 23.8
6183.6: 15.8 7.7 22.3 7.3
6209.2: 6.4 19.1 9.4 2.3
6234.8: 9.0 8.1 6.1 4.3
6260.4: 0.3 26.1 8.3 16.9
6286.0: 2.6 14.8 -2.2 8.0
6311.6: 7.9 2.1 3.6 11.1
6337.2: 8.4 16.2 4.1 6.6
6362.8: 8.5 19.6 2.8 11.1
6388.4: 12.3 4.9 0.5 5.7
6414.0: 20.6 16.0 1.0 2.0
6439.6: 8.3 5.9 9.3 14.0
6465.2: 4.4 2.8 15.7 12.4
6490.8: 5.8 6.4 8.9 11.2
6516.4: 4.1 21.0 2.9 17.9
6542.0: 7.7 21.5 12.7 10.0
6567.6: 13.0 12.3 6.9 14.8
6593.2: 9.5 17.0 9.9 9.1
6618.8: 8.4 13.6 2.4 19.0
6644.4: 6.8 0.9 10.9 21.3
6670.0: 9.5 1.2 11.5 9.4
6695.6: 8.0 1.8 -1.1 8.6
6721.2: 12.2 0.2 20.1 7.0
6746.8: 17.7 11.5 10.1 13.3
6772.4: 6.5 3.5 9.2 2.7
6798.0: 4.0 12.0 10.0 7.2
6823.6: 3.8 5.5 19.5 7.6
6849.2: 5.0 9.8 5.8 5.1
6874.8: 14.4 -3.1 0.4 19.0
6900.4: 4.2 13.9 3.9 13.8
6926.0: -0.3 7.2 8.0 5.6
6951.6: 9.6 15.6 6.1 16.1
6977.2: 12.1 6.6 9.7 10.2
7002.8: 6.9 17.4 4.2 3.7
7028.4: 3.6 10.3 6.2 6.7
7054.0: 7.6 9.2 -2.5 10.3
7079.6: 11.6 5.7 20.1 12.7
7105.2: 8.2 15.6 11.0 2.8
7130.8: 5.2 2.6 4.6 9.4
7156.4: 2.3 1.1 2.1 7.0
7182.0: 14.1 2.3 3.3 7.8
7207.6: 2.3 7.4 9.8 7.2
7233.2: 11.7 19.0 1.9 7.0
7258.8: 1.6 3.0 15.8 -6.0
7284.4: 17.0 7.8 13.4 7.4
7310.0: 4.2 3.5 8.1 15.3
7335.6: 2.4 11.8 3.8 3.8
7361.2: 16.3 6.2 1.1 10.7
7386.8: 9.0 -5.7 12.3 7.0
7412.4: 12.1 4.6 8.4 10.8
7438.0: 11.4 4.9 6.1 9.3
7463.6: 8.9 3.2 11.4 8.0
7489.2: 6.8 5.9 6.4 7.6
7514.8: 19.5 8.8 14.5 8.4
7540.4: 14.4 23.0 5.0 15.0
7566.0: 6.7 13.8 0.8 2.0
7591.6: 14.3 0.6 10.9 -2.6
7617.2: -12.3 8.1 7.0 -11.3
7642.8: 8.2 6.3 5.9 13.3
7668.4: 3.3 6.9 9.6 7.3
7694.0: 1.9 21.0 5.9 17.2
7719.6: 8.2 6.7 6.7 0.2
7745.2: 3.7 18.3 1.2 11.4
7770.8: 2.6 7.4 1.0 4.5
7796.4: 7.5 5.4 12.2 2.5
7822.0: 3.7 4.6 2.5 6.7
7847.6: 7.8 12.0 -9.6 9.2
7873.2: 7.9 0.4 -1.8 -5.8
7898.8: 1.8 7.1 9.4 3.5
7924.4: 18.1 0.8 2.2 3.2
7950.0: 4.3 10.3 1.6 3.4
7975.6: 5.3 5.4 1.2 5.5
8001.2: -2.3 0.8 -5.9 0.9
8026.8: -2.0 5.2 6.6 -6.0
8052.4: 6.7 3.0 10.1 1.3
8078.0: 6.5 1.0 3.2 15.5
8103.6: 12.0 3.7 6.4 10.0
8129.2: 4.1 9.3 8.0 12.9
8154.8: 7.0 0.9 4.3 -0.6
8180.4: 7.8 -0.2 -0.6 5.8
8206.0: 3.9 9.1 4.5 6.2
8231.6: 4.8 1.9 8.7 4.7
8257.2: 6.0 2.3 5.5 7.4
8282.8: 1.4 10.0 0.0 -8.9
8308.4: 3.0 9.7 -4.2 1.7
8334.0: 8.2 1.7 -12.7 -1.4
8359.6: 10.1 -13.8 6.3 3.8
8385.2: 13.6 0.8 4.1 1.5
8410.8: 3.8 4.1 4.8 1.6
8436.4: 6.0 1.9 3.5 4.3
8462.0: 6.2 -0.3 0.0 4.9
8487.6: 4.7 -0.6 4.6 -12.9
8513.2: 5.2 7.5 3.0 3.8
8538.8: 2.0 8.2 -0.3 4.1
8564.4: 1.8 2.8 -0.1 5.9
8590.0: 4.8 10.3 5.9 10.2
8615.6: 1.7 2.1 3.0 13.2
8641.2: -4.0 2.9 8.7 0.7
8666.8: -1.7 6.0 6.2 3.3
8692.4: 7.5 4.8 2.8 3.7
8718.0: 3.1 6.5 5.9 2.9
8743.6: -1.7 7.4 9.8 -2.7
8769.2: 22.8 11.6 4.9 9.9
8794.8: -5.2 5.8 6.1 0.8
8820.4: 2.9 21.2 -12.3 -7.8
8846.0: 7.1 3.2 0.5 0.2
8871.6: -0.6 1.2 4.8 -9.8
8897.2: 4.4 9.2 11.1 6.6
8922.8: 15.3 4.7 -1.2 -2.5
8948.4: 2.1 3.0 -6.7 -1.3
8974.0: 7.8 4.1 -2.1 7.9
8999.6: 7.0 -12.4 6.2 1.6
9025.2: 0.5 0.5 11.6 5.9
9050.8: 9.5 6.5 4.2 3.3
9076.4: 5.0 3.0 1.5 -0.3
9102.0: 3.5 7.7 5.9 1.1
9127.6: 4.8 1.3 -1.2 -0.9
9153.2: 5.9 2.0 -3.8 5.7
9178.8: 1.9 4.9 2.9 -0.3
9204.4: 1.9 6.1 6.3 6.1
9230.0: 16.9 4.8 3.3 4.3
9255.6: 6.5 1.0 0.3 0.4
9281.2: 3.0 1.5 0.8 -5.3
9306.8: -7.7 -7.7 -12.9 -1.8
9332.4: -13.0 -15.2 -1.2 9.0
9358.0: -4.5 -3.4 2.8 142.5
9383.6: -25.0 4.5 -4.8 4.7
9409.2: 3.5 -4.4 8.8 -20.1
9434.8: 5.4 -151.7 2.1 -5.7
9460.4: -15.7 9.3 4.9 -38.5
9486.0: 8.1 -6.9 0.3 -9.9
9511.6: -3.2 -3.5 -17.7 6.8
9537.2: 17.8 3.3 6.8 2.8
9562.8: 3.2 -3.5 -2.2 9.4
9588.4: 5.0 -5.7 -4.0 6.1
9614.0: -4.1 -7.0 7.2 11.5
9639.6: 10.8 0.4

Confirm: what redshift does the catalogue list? 0.51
